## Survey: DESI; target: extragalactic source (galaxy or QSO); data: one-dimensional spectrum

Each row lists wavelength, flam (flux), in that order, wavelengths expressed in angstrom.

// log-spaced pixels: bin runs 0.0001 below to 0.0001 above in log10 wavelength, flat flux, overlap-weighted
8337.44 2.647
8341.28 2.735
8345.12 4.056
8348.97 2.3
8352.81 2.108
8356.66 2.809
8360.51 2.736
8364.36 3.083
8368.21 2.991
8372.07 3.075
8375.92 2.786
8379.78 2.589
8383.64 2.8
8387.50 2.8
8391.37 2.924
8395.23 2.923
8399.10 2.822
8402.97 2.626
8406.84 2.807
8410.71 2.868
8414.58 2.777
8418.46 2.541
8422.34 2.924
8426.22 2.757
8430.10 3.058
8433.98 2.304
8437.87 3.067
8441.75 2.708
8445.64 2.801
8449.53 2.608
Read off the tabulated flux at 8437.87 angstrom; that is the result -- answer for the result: 3.067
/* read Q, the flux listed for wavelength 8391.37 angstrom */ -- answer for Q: 2.924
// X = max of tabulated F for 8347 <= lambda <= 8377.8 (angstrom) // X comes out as 3.083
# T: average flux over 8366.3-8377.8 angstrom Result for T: 2.95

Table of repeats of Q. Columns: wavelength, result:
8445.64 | 2.801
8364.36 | 3.083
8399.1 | 2.822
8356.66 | 2.809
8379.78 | 2.589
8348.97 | 2.3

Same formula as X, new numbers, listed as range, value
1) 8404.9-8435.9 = 3.058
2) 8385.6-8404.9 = 2.924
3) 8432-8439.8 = 3.067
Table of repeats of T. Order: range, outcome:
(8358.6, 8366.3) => 2.91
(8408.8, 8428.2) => 2.77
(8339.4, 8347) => 3.4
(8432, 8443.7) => 2.7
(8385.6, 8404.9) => 2.82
